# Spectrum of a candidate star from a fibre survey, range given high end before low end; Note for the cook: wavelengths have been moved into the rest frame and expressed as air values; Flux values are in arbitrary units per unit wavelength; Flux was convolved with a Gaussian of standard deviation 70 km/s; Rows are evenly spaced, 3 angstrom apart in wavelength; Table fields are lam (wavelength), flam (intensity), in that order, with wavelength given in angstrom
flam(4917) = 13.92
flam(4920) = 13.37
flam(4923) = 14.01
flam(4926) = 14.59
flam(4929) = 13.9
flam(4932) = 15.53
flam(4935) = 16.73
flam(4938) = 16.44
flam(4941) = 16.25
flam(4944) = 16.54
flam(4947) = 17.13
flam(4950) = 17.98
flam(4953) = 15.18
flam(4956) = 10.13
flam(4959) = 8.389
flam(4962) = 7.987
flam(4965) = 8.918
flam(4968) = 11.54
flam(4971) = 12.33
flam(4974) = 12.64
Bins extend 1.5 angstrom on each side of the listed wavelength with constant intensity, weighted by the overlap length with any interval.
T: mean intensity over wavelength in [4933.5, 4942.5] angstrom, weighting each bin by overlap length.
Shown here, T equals 16.5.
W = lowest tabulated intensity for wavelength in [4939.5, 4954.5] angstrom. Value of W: 15.18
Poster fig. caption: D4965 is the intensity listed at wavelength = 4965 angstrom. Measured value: 8.918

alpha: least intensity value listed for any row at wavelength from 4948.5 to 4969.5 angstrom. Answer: 7.987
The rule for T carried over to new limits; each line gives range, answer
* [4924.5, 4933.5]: 14.7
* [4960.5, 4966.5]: 8.45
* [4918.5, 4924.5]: 13.7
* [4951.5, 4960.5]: 11.2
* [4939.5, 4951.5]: 17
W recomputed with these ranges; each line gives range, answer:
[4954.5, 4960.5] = 8.389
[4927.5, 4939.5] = 13.9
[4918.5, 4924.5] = 13.37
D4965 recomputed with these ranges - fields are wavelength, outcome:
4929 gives 13.9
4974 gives 12.64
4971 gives 12.33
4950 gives 17.98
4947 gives 17.13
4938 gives 16.44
